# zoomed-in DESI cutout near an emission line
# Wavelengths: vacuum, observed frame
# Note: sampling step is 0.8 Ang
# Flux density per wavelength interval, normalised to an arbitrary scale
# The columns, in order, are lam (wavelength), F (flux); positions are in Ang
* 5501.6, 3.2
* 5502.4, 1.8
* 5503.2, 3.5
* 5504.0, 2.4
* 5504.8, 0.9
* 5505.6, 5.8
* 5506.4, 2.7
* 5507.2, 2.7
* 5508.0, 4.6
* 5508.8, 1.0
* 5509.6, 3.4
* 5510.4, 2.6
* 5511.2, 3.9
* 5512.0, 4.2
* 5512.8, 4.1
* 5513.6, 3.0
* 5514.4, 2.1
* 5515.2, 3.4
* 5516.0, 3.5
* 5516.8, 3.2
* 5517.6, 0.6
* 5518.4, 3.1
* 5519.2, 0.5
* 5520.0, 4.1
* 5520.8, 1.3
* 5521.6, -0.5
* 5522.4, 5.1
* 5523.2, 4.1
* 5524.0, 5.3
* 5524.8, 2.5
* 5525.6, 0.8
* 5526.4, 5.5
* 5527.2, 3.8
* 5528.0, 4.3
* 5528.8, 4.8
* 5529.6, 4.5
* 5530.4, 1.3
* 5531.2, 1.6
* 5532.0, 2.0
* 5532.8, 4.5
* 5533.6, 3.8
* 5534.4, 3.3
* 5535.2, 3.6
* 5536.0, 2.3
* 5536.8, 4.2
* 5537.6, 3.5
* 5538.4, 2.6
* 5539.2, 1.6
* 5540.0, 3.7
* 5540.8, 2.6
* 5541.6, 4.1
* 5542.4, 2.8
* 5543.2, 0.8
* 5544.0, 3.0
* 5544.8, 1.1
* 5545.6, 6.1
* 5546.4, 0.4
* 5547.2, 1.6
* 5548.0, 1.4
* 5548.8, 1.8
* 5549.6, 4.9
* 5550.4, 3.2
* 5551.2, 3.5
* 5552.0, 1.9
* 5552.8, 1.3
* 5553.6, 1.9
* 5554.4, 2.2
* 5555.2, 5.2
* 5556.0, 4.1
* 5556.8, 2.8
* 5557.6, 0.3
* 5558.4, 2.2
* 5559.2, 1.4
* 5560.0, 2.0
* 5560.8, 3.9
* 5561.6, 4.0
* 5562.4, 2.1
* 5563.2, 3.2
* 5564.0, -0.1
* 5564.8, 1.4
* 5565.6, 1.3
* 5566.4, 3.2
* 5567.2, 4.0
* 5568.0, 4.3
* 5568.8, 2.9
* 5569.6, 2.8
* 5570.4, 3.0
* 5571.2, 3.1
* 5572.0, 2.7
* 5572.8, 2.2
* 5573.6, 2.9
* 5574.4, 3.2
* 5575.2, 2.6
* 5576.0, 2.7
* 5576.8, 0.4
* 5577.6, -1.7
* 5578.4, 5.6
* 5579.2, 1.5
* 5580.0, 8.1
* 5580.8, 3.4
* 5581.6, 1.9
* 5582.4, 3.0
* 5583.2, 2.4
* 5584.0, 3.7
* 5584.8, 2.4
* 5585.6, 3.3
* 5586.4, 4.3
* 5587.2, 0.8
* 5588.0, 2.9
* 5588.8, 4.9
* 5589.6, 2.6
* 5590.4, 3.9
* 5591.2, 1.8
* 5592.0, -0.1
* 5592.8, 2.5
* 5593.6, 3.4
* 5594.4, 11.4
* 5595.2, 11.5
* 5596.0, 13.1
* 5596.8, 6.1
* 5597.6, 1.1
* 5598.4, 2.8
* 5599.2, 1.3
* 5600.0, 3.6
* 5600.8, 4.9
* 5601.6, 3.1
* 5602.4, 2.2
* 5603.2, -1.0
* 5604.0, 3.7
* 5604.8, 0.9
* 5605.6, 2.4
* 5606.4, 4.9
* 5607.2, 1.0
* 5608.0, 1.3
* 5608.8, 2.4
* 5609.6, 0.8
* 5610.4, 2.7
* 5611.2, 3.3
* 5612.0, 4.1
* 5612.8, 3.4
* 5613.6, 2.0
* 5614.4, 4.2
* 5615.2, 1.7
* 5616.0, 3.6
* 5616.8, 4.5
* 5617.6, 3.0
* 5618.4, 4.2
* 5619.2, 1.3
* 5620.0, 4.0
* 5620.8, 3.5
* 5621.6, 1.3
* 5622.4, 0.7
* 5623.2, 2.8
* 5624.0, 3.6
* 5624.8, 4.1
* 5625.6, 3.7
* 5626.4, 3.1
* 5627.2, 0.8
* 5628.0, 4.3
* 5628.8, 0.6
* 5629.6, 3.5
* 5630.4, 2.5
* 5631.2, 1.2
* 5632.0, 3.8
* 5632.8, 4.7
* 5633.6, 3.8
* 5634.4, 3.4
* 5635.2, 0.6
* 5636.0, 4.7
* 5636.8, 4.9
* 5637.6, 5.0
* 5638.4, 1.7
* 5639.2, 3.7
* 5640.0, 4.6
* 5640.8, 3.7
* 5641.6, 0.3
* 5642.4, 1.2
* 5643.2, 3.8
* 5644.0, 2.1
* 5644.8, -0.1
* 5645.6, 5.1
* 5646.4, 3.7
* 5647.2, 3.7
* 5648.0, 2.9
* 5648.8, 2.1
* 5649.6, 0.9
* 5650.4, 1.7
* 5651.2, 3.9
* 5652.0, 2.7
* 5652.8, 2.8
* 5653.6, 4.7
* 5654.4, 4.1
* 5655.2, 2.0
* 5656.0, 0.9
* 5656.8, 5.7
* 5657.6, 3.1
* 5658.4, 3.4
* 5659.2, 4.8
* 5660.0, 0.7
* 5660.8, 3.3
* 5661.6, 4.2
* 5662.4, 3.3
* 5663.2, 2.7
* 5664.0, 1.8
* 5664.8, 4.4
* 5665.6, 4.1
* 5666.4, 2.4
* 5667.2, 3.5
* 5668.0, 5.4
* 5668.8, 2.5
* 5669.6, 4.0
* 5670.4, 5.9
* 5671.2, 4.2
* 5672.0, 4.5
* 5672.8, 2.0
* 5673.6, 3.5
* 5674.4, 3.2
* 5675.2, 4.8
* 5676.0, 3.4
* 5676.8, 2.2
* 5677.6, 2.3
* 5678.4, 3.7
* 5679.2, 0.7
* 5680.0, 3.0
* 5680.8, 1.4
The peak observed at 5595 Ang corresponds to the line H-beta 4861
